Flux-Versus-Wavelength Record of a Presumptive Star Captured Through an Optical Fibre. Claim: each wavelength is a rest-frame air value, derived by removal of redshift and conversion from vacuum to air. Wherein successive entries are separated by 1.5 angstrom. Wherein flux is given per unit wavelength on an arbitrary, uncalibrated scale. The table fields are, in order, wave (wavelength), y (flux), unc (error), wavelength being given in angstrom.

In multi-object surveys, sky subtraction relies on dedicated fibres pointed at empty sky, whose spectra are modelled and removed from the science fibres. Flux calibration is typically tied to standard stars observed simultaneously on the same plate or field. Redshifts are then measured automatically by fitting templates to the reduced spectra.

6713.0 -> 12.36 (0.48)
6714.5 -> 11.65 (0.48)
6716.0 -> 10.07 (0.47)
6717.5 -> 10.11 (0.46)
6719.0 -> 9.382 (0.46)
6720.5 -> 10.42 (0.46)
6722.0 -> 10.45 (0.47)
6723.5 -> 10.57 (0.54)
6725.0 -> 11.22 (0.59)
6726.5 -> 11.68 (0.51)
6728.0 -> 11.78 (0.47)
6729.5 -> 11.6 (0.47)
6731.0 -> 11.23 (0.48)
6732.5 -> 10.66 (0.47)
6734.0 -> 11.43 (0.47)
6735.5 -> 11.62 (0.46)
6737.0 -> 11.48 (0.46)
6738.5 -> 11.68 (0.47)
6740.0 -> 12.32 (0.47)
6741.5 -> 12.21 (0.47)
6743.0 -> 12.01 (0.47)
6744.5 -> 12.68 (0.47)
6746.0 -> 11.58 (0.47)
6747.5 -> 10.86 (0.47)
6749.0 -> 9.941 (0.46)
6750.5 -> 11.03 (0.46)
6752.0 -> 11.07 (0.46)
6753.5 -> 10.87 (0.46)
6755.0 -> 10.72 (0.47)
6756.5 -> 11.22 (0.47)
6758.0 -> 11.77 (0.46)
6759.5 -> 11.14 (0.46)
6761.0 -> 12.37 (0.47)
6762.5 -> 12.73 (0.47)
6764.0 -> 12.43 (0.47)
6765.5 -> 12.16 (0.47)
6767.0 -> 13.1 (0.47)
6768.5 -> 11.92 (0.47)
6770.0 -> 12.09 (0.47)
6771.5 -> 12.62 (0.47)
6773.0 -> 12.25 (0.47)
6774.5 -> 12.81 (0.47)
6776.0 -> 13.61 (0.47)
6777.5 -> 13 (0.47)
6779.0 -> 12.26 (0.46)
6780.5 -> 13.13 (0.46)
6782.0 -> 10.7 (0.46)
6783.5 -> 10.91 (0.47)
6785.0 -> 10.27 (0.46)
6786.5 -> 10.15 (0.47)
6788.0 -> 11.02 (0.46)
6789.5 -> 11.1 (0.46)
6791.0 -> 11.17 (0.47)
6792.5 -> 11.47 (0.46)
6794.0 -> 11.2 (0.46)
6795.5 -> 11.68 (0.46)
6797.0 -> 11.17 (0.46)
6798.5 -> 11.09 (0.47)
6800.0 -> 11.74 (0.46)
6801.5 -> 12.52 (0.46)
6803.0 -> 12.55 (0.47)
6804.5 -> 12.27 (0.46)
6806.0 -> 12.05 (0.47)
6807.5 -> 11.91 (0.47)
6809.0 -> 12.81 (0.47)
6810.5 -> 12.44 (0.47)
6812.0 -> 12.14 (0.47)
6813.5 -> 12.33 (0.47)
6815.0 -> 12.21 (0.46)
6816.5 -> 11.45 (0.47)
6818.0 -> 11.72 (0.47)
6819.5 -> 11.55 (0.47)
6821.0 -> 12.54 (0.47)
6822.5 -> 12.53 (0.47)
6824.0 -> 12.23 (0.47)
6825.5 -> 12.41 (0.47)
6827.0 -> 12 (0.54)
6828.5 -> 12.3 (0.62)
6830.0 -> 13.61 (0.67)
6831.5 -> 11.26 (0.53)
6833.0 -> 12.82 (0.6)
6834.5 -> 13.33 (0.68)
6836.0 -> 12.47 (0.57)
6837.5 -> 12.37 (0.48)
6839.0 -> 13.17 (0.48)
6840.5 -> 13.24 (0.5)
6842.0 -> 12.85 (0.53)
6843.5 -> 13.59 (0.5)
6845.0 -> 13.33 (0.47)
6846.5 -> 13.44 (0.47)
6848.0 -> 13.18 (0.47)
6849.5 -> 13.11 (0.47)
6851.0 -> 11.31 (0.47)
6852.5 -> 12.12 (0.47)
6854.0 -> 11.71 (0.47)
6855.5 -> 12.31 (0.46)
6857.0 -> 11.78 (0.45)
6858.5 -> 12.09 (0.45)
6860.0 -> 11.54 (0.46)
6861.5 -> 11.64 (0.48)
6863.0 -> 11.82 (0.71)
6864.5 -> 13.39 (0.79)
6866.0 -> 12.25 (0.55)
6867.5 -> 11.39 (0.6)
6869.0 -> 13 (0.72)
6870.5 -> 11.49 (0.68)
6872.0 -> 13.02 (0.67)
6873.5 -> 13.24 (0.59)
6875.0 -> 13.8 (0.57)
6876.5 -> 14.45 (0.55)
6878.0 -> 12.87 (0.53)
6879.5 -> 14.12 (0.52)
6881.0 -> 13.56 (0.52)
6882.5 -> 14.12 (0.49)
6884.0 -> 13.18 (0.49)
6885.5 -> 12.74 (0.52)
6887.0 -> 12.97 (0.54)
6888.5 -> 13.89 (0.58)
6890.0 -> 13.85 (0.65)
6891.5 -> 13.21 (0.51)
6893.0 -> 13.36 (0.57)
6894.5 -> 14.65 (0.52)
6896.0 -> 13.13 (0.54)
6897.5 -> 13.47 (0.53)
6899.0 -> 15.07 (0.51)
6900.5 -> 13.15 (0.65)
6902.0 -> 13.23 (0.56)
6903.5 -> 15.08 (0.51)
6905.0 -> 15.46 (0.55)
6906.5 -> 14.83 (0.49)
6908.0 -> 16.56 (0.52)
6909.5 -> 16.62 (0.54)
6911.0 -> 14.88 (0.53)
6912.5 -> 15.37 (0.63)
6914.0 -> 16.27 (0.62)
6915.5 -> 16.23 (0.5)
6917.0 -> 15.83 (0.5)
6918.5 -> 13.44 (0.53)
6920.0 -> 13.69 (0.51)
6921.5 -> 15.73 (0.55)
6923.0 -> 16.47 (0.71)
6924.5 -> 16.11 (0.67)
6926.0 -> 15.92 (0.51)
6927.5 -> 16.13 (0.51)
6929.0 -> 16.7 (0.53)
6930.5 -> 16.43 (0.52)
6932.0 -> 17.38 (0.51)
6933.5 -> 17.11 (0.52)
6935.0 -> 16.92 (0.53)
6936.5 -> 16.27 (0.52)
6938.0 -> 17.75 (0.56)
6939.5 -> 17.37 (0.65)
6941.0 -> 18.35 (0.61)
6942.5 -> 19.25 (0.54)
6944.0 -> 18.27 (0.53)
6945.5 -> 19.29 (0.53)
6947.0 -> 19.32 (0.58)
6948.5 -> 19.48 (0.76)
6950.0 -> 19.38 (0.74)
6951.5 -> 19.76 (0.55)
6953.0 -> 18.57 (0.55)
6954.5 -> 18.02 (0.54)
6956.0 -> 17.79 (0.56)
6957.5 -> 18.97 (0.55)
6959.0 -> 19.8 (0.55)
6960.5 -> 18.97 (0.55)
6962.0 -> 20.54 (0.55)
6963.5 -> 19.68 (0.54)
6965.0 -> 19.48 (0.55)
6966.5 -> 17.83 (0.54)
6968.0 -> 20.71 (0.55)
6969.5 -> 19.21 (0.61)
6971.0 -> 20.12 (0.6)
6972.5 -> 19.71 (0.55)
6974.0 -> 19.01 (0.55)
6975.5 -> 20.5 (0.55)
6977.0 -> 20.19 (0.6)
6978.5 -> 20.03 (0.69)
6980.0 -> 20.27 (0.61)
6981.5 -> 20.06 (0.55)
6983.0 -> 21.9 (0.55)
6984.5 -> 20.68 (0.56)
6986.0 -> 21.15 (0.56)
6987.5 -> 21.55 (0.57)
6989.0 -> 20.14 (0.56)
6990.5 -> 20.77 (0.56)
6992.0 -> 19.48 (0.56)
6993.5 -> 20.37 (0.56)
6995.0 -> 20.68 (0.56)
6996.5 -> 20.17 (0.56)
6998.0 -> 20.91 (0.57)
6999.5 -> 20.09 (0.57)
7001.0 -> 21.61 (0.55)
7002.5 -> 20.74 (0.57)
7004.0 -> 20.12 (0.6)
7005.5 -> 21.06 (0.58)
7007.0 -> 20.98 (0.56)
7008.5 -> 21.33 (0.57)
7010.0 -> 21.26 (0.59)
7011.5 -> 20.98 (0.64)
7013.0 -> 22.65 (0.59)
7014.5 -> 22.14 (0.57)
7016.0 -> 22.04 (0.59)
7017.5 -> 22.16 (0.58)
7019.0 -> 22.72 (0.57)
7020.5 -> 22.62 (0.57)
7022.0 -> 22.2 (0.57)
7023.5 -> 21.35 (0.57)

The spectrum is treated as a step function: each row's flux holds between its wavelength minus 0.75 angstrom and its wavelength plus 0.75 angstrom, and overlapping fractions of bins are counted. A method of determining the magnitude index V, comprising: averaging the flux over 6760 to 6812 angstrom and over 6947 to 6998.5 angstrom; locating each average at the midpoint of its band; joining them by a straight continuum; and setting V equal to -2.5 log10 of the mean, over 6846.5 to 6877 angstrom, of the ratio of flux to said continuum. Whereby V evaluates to 0.22 mag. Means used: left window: 12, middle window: 12.4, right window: 19.9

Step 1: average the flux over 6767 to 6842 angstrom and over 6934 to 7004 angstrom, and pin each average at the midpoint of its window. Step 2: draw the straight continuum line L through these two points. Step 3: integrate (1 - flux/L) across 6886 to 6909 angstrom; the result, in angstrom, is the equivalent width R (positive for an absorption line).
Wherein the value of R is 3.10 angstrom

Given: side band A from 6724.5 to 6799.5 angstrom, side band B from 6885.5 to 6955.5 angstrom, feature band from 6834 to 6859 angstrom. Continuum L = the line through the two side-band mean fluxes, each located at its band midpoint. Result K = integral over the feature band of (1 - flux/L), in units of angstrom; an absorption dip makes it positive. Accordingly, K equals 2.4 angstrom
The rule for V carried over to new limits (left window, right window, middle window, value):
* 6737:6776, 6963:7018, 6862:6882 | 0.241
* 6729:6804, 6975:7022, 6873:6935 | 0.168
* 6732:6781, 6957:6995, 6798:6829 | 0.156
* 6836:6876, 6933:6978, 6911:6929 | 0.073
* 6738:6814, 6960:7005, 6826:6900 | 0.187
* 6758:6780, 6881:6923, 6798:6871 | 0.092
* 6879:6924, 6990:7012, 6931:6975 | -0.064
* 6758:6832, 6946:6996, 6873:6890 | 0.169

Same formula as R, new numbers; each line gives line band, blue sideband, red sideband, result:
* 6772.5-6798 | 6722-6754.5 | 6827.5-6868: 0.5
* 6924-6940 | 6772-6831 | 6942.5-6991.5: 1.2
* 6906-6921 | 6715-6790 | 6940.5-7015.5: 1.9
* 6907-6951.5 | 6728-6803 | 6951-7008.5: 3.0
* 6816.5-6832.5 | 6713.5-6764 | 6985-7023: 2.5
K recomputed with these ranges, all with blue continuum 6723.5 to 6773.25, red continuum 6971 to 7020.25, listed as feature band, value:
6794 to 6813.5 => 2.4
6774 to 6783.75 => 0.3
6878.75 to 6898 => 3.8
